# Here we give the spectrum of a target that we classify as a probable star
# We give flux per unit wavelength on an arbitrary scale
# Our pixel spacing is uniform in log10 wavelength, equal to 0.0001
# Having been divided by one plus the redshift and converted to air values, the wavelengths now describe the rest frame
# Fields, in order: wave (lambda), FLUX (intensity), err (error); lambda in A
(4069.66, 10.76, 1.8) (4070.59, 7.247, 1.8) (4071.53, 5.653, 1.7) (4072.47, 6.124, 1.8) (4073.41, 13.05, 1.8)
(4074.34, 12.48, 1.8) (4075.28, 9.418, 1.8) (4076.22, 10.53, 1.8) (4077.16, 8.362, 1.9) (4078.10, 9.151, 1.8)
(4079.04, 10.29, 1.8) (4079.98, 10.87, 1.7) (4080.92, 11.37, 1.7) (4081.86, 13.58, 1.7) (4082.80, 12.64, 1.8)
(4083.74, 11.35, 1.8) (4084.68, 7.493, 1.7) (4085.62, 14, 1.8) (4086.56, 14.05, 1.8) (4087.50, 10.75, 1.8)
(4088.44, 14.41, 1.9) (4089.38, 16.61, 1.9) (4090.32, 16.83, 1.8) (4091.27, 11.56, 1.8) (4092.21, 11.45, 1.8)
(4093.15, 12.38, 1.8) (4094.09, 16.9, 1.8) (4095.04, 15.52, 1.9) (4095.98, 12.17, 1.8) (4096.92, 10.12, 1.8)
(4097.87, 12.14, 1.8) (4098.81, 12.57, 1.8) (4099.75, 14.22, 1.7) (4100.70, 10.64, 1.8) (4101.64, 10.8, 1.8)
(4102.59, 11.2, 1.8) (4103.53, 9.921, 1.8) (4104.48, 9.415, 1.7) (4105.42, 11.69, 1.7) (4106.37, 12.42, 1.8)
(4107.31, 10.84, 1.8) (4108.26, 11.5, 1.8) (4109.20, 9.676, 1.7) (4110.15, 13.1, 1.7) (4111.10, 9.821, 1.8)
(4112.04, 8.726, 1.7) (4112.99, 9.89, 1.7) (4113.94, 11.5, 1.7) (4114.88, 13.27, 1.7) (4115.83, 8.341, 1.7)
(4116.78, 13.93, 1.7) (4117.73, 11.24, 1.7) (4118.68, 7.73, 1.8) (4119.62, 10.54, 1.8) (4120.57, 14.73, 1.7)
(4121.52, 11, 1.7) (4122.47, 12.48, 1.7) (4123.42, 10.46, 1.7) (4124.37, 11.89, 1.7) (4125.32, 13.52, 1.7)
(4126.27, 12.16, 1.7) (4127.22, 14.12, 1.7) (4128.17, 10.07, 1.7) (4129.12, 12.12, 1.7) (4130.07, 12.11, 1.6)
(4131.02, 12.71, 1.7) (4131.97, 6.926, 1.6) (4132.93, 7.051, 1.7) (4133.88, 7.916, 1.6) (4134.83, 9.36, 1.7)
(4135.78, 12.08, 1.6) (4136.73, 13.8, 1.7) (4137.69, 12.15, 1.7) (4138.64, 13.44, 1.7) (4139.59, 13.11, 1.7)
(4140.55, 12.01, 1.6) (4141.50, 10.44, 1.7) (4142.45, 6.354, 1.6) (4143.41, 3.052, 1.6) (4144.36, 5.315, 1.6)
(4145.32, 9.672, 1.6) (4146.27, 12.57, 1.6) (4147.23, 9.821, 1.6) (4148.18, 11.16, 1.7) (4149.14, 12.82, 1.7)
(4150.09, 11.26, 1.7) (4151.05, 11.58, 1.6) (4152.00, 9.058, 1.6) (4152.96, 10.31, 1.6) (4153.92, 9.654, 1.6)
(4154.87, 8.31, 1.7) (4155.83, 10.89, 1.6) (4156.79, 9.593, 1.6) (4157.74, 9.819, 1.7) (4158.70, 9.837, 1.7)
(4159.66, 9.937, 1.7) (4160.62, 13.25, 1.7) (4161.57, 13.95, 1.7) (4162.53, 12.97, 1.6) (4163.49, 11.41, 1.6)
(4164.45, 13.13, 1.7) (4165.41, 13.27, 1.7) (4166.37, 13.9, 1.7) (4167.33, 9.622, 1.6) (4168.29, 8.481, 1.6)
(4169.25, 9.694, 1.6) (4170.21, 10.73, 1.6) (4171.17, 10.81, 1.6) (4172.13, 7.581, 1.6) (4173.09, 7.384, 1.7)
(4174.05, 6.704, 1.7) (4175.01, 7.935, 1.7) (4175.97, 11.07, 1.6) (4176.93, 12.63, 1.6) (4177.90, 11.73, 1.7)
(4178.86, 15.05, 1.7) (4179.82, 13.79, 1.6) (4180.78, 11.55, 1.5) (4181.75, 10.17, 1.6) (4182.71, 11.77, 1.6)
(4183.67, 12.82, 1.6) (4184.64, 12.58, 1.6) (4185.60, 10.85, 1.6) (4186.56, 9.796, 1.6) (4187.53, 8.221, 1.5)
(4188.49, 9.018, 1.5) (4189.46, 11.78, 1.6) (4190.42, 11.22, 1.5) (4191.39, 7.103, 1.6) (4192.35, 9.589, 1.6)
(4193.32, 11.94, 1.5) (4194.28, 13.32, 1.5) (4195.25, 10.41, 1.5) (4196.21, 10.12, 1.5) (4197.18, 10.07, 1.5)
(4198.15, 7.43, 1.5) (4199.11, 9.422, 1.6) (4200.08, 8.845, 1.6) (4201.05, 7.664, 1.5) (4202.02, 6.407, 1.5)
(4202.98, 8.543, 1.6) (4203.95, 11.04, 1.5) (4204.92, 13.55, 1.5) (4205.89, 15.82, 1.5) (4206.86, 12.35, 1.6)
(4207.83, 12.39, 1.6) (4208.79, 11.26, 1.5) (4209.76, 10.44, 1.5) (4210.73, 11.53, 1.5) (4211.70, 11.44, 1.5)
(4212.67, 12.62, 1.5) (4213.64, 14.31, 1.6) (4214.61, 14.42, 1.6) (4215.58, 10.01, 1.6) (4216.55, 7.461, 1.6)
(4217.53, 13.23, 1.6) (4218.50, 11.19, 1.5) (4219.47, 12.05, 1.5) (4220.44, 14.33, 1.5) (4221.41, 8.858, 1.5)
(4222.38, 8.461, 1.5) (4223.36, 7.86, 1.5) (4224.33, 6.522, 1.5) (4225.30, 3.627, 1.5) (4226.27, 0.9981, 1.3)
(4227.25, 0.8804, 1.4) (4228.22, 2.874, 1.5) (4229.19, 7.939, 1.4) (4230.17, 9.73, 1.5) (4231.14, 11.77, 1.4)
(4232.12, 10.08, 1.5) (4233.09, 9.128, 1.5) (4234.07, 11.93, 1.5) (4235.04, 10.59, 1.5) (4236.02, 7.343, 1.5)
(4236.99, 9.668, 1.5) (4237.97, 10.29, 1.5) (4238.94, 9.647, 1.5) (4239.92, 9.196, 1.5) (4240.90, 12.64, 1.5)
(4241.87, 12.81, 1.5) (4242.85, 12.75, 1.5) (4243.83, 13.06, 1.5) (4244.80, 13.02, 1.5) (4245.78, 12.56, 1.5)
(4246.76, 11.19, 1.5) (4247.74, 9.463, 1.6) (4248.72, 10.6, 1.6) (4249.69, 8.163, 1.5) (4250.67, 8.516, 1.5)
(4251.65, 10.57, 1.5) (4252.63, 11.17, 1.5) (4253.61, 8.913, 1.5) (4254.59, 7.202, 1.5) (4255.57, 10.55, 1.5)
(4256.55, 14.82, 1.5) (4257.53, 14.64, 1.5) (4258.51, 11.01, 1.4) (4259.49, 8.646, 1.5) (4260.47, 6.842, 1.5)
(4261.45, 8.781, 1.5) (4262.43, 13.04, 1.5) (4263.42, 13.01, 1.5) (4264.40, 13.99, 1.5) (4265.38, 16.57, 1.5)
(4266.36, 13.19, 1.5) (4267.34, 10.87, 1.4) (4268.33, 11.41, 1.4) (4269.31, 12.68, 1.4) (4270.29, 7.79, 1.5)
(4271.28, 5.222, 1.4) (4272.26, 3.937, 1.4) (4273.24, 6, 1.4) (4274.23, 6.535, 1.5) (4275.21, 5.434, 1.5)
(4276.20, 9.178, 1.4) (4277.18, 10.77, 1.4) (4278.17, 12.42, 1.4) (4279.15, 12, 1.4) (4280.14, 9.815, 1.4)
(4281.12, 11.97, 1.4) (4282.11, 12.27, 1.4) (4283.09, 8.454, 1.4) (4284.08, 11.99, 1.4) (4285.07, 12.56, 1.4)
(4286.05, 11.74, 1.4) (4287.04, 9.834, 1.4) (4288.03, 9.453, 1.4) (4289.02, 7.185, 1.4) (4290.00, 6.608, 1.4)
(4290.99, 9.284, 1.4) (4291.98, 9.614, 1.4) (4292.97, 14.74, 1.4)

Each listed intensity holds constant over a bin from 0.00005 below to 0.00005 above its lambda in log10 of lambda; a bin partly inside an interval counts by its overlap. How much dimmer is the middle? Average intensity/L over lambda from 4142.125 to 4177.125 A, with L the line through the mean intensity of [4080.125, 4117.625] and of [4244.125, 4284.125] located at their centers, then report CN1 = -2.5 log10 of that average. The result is 0.126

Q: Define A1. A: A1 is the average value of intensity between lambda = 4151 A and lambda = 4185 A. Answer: 10.9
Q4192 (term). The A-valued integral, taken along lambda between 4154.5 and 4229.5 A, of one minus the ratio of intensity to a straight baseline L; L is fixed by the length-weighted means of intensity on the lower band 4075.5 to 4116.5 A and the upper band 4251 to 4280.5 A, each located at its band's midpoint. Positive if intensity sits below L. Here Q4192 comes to 4.2 A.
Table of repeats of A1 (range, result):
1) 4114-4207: 10.7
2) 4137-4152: 10.3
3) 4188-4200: 10.1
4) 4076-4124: 11.7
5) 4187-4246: 10.1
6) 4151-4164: 10.7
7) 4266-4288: 9.79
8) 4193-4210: 10.6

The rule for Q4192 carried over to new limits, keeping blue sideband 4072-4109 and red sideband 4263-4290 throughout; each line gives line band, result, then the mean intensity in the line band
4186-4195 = 0.6 A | 10.2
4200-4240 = 3.5 A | 9.73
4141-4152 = 1.8 A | 9.45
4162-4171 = -0.3 A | 11.4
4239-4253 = -0.9 A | 11.1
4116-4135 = 0.7 A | 11.1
